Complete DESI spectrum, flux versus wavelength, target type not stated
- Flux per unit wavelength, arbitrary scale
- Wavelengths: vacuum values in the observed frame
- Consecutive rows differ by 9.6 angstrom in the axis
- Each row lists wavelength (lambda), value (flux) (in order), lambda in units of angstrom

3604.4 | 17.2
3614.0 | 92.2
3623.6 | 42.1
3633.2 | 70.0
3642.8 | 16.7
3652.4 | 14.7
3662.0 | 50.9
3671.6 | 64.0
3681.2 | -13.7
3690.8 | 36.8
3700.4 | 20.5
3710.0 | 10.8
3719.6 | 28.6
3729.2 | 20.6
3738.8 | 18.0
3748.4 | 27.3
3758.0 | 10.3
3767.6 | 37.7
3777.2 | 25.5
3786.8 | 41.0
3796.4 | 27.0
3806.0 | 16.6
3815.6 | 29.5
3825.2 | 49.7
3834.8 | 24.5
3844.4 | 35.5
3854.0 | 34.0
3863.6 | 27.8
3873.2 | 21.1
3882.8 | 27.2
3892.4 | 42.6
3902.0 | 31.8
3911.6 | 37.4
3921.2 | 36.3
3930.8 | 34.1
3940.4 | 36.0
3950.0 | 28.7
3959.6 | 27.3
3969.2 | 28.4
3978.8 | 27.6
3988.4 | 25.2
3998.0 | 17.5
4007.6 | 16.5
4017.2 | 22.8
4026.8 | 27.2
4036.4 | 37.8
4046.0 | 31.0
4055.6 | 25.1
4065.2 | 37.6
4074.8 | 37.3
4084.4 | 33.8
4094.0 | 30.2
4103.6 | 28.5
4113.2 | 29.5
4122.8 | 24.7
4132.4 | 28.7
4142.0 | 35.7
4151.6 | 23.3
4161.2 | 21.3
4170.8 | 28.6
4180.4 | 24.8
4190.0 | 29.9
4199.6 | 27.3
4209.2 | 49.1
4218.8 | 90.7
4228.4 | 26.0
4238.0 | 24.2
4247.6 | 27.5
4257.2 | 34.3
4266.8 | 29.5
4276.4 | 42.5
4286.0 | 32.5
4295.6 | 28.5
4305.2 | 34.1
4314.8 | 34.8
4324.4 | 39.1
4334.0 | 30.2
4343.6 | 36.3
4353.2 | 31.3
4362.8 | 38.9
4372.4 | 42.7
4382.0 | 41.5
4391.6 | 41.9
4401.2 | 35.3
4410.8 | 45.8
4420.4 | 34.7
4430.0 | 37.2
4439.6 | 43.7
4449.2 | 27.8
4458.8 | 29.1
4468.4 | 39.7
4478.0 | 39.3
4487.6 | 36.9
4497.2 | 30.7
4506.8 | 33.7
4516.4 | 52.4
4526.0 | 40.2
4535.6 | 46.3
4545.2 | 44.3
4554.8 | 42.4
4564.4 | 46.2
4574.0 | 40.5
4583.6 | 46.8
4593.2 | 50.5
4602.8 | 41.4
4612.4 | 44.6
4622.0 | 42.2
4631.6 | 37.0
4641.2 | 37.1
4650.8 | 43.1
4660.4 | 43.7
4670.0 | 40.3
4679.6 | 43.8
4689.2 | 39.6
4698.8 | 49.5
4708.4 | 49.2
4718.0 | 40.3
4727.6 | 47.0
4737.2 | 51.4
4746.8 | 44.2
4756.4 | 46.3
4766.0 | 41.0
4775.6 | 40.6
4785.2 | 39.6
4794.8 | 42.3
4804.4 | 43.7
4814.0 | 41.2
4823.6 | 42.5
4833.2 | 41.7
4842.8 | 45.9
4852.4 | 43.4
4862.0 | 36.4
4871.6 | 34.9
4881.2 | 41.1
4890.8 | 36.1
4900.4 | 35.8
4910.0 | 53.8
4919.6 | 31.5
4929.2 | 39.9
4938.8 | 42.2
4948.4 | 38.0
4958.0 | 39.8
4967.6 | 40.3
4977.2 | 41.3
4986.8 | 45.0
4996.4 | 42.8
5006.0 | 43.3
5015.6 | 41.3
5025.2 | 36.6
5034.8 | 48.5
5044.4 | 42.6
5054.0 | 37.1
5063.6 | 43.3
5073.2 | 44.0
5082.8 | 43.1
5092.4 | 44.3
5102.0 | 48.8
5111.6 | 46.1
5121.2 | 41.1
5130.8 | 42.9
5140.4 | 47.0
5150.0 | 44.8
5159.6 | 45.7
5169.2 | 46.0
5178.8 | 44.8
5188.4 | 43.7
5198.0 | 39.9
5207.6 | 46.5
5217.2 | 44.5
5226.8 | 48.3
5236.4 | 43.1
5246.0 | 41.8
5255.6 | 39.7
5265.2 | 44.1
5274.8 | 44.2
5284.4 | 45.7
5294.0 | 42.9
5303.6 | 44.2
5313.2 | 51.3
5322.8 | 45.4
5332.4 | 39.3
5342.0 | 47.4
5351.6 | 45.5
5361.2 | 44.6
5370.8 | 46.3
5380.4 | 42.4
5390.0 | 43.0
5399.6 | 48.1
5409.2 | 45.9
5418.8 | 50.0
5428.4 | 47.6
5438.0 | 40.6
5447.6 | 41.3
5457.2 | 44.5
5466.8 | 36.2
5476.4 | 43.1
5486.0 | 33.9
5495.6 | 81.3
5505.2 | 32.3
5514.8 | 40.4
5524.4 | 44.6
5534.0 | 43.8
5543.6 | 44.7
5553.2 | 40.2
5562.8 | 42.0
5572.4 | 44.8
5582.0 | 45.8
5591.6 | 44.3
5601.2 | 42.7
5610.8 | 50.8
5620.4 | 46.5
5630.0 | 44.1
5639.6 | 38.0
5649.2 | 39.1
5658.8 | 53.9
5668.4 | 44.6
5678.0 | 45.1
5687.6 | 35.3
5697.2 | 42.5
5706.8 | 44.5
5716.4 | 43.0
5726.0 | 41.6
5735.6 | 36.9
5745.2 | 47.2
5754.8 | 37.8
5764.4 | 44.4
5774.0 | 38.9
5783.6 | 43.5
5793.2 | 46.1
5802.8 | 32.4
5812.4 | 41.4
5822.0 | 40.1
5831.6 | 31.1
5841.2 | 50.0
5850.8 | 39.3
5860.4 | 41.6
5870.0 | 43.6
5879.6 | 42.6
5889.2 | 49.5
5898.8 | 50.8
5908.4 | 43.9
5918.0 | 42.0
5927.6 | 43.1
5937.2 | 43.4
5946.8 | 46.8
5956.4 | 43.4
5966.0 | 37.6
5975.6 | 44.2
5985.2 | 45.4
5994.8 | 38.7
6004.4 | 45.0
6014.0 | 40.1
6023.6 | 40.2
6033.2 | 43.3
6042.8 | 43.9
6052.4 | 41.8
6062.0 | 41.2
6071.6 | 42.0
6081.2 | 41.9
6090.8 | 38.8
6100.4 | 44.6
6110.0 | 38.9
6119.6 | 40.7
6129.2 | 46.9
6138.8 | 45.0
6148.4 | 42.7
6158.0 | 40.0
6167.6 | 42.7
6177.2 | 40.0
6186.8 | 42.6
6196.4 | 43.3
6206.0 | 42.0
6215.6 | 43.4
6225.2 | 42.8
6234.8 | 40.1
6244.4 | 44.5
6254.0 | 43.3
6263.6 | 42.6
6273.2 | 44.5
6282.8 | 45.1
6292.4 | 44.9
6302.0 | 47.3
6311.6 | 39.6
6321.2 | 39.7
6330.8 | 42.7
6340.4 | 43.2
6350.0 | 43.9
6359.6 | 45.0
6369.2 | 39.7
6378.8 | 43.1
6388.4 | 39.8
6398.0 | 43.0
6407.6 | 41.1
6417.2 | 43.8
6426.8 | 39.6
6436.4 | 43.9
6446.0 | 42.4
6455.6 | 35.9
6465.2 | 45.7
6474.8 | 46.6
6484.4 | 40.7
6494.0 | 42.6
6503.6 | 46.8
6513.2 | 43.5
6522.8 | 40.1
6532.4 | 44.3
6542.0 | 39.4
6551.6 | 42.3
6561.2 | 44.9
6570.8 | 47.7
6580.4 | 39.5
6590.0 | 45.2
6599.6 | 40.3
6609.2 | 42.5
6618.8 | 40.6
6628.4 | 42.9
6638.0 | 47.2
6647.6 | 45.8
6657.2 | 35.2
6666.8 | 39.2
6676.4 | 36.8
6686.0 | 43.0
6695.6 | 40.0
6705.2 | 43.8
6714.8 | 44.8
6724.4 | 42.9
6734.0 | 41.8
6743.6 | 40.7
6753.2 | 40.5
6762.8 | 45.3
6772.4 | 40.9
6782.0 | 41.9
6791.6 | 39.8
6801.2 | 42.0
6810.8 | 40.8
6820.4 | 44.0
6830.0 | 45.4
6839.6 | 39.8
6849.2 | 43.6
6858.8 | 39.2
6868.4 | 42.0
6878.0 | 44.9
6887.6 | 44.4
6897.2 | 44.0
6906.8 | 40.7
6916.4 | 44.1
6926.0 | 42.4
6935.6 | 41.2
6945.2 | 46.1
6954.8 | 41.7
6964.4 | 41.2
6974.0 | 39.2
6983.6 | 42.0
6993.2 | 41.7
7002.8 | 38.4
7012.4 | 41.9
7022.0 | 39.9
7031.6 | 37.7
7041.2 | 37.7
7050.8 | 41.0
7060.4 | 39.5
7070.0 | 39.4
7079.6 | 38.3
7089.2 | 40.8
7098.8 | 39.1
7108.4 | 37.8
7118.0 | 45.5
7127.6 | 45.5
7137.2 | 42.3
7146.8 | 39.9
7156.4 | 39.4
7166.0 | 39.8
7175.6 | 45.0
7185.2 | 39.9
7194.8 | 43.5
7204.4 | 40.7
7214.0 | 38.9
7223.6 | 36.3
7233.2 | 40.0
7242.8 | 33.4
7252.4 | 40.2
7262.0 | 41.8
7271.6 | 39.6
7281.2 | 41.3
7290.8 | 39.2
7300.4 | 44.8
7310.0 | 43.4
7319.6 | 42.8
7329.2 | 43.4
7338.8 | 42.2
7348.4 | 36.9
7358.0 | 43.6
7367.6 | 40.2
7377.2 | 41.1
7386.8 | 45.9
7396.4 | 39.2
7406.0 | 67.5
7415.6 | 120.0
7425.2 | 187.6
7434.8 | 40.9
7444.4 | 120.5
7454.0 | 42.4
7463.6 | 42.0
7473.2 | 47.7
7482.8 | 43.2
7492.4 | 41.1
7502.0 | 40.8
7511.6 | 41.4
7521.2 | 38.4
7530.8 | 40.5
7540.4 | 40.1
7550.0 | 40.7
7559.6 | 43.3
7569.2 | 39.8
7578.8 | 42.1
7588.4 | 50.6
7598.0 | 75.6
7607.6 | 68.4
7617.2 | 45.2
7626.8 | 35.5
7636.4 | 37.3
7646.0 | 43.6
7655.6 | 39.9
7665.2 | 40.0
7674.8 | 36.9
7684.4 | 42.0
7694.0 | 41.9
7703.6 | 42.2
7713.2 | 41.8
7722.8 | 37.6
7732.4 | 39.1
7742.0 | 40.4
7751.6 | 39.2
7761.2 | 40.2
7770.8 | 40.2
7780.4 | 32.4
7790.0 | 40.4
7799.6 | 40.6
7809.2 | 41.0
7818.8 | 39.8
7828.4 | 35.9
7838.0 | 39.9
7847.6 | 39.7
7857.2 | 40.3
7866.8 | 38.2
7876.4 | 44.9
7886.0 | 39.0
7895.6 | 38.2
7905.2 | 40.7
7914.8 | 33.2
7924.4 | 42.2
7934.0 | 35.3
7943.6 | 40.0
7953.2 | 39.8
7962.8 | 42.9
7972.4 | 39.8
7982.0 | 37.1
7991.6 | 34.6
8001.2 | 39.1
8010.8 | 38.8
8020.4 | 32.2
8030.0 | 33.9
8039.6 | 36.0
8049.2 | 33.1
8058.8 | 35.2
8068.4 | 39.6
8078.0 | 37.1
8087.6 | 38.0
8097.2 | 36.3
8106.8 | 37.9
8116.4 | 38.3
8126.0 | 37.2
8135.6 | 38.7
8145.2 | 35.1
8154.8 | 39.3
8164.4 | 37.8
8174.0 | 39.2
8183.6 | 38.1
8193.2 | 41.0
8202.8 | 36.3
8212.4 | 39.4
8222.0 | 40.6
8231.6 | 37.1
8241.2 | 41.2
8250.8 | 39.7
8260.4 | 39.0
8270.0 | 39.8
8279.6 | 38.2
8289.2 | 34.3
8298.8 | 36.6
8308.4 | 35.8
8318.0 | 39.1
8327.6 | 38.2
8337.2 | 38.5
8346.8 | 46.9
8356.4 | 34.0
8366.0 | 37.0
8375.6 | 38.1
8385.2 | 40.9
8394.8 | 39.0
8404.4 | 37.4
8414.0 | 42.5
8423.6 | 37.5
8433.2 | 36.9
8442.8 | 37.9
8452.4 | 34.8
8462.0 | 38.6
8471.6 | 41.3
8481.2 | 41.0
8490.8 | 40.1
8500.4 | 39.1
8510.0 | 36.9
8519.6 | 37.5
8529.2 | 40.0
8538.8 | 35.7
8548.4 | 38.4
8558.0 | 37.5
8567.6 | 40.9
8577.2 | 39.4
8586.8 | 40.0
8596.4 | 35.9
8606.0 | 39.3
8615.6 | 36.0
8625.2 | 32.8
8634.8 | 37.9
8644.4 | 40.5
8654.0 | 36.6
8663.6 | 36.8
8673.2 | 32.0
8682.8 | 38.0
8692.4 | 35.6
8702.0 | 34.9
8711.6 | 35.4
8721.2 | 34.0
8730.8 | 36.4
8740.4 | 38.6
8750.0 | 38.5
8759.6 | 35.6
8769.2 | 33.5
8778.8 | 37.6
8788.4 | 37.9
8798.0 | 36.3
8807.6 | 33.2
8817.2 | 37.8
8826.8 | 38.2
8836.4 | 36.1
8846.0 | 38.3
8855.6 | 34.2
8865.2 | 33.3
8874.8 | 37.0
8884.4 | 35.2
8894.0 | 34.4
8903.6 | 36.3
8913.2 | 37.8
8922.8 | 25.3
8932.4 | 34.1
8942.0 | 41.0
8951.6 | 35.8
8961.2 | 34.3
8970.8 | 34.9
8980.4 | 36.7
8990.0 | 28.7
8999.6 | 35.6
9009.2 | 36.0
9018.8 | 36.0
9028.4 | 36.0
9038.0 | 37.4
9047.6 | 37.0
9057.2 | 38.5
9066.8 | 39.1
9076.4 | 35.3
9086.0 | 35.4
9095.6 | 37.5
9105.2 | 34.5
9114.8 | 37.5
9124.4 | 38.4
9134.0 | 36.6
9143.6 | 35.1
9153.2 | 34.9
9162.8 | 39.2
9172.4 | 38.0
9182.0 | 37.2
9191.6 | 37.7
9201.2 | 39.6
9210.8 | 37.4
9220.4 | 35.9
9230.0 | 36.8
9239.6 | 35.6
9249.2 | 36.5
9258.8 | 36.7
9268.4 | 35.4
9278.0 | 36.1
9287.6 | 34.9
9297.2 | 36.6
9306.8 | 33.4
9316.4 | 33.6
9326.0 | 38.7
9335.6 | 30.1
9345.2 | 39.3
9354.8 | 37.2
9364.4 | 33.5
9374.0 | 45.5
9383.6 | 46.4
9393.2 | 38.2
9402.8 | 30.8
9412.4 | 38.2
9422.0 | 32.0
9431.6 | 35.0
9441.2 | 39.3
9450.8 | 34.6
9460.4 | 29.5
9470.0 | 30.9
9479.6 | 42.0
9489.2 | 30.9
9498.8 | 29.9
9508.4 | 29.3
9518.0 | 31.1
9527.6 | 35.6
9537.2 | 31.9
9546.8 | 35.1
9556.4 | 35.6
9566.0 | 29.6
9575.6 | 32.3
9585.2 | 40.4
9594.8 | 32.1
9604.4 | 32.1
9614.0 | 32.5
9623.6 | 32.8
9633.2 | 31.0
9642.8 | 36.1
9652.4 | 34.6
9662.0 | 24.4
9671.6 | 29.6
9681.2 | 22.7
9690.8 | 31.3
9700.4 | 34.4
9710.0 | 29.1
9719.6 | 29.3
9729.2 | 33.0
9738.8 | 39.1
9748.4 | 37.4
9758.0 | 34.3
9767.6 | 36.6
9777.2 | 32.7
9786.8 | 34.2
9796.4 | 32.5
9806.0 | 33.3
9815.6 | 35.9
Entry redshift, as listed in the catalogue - 0.130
